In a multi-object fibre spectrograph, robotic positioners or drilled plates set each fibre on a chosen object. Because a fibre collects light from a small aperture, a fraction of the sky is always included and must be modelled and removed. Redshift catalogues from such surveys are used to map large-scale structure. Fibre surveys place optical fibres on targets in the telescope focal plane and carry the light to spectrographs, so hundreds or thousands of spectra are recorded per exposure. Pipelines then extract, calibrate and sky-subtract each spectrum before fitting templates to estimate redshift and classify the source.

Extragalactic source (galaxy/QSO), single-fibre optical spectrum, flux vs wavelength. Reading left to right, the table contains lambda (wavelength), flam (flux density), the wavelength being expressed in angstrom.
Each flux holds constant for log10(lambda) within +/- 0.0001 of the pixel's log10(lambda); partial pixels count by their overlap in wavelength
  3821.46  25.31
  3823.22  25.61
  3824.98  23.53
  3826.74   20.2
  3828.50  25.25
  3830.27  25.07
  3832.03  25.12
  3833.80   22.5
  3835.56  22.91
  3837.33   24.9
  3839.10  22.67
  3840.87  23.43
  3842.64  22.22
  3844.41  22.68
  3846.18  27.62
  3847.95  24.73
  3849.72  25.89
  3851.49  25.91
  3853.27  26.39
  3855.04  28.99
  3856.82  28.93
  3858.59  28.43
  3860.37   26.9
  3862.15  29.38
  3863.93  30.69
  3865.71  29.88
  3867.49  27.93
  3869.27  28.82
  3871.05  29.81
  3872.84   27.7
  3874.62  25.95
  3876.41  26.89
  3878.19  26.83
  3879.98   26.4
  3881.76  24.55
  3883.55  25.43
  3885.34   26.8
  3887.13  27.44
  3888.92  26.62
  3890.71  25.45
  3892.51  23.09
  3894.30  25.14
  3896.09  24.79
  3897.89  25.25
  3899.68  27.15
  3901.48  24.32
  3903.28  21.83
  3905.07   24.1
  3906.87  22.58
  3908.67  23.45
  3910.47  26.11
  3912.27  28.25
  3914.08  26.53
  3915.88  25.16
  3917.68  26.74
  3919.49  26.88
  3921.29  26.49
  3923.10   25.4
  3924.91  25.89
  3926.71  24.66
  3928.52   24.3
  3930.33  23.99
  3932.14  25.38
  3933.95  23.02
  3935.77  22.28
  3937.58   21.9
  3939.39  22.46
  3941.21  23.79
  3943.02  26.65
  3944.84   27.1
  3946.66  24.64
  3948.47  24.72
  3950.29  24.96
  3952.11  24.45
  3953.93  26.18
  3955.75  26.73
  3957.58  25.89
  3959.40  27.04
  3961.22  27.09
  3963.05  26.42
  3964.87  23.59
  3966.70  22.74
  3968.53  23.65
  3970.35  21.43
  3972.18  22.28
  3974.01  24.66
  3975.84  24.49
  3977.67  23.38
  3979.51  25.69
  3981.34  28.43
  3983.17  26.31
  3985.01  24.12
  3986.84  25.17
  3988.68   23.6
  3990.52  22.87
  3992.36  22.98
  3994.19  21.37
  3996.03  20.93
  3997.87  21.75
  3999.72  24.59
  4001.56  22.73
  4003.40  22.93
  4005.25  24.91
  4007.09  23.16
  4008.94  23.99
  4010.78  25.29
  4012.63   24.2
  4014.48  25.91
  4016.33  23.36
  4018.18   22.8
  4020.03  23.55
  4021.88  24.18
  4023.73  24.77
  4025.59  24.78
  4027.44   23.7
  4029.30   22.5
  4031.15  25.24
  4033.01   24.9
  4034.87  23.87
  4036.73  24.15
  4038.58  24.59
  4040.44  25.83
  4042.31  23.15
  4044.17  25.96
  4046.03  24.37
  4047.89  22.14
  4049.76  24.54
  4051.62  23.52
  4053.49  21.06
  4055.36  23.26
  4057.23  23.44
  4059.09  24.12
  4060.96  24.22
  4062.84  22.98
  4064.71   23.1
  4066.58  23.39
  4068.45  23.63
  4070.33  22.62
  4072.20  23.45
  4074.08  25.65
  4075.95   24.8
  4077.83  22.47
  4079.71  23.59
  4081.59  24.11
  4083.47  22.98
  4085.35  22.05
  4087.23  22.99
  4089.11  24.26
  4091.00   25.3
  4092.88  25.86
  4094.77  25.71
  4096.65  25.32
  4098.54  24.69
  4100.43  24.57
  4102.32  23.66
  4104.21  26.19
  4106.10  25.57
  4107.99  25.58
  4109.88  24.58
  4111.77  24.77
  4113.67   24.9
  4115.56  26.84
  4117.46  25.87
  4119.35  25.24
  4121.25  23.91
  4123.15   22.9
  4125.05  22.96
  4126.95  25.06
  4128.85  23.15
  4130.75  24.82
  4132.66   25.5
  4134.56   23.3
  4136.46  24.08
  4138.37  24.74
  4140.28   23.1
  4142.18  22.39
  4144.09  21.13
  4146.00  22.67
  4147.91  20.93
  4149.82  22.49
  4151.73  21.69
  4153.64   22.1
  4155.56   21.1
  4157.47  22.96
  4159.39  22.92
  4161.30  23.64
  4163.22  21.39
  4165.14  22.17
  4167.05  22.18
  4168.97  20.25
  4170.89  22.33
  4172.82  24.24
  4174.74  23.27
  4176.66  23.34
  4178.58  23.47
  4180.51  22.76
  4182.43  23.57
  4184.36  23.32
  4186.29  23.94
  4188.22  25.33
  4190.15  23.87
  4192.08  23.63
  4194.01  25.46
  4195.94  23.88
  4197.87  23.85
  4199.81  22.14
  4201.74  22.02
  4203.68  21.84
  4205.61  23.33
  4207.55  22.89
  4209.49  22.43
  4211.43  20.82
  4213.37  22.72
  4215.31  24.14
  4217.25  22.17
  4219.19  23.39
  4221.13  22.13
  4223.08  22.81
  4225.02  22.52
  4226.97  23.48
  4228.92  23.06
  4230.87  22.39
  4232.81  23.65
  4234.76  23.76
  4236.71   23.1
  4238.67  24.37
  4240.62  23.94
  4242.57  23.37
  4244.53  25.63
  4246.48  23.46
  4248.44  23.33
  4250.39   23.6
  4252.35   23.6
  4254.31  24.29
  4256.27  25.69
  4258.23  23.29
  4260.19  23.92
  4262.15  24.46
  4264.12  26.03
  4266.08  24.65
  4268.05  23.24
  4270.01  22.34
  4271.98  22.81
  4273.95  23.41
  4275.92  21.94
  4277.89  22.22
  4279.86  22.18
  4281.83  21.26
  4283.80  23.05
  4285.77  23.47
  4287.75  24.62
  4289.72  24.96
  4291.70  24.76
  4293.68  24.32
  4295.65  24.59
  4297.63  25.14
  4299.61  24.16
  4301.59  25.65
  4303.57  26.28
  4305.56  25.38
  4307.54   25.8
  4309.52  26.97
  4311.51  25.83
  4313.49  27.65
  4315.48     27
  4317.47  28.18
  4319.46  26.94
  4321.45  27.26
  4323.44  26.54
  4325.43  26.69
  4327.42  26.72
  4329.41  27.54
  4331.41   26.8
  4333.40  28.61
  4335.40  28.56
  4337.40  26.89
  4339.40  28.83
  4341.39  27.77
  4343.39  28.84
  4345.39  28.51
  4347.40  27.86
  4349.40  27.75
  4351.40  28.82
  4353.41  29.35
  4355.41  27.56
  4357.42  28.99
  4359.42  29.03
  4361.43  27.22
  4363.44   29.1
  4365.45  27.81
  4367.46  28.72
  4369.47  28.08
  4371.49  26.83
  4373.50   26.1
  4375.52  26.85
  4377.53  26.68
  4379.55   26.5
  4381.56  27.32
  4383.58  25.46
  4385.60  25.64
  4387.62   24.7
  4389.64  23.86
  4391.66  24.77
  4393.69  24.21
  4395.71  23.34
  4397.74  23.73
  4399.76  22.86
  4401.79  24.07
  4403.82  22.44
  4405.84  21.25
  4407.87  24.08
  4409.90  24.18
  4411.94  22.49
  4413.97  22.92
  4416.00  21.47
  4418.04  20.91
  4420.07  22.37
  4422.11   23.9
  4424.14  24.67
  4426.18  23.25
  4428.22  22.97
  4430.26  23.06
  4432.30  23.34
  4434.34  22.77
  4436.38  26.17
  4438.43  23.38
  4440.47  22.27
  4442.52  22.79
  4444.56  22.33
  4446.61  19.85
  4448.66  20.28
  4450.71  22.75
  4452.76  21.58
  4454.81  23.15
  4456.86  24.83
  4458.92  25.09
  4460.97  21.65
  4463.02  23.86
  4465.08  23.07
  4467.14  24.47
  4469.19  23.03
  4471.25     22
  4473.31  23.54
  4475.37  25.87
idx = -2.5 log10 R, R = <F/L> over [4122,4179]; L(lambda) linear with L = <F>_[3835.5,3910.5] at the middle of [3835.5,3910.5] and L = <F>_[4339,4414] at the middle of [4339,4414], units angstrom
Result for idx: 0.14 mag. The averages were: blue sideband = 26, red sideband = 26.2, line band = 22.9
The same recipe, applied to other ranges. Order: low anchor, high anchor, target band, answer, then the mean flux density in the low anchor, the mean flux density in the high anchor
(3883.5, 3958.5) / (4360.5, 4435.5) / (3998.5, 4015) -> 0.04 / 25.1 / 24.6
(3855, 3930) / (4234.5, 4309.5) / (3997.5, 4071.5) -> 0.07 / 26.3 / 24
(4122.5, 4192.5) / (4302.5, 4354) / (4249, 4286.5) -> 0.11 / 23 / 27.4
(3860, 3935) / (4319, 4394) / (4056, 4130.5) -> 0.10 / 26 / 27.3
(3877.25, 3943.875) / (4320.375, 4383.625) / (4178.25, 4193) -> 0.13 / 25.1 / 27.7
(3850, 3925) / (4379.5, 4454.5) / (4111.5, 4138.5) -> 0.02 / 26.5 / 23.3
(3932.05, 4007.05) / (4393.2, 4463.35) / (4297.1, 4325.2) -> -0.13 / 24.2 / 23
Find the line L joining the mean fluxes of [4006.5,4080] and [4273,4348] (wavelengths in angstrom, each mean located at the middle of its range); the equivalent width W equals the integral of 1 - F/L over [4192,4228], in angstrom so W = 3.2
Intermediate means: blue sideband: 23.9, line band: 22.9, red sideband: 25.9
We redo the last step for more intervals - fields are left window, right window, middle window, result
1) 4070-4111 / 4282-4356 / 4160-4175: 1.6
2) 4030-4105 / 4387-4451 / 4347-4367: -4.5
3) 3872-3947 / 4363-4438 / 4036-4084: 2.4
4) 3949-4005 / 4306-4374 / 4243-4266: 2.2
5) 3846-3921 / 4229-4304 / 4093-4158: 2.2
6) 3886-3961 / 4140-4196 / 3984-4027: 1.2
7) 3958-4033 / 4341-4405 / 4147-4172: 3.1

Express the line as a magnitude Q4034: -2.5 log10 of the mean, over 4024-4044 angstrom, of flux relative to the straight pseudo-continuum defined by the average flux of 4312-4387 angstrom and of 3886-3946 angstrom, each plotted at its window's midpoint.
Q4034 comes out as 0.06 mag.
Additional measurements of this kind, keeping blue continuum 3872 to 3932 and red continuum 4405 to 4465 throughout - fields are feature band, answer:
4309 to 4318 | -0.154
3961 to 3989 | 0.028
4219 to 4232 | 0.052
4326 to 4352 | -0.194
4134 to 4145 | 0.056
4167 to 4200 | 0.032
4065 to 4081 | 0.044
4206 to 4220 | 0.061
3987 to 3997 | 0.115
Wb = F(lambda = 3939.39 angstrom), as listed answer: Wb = 22.46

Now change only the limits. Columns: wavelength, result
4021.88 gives 24.18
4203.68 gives 21.84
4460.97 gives 21.65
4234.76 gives 23.76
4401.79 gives 24.07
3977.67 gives 23.38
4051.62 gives 23.52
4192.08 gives 23.63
